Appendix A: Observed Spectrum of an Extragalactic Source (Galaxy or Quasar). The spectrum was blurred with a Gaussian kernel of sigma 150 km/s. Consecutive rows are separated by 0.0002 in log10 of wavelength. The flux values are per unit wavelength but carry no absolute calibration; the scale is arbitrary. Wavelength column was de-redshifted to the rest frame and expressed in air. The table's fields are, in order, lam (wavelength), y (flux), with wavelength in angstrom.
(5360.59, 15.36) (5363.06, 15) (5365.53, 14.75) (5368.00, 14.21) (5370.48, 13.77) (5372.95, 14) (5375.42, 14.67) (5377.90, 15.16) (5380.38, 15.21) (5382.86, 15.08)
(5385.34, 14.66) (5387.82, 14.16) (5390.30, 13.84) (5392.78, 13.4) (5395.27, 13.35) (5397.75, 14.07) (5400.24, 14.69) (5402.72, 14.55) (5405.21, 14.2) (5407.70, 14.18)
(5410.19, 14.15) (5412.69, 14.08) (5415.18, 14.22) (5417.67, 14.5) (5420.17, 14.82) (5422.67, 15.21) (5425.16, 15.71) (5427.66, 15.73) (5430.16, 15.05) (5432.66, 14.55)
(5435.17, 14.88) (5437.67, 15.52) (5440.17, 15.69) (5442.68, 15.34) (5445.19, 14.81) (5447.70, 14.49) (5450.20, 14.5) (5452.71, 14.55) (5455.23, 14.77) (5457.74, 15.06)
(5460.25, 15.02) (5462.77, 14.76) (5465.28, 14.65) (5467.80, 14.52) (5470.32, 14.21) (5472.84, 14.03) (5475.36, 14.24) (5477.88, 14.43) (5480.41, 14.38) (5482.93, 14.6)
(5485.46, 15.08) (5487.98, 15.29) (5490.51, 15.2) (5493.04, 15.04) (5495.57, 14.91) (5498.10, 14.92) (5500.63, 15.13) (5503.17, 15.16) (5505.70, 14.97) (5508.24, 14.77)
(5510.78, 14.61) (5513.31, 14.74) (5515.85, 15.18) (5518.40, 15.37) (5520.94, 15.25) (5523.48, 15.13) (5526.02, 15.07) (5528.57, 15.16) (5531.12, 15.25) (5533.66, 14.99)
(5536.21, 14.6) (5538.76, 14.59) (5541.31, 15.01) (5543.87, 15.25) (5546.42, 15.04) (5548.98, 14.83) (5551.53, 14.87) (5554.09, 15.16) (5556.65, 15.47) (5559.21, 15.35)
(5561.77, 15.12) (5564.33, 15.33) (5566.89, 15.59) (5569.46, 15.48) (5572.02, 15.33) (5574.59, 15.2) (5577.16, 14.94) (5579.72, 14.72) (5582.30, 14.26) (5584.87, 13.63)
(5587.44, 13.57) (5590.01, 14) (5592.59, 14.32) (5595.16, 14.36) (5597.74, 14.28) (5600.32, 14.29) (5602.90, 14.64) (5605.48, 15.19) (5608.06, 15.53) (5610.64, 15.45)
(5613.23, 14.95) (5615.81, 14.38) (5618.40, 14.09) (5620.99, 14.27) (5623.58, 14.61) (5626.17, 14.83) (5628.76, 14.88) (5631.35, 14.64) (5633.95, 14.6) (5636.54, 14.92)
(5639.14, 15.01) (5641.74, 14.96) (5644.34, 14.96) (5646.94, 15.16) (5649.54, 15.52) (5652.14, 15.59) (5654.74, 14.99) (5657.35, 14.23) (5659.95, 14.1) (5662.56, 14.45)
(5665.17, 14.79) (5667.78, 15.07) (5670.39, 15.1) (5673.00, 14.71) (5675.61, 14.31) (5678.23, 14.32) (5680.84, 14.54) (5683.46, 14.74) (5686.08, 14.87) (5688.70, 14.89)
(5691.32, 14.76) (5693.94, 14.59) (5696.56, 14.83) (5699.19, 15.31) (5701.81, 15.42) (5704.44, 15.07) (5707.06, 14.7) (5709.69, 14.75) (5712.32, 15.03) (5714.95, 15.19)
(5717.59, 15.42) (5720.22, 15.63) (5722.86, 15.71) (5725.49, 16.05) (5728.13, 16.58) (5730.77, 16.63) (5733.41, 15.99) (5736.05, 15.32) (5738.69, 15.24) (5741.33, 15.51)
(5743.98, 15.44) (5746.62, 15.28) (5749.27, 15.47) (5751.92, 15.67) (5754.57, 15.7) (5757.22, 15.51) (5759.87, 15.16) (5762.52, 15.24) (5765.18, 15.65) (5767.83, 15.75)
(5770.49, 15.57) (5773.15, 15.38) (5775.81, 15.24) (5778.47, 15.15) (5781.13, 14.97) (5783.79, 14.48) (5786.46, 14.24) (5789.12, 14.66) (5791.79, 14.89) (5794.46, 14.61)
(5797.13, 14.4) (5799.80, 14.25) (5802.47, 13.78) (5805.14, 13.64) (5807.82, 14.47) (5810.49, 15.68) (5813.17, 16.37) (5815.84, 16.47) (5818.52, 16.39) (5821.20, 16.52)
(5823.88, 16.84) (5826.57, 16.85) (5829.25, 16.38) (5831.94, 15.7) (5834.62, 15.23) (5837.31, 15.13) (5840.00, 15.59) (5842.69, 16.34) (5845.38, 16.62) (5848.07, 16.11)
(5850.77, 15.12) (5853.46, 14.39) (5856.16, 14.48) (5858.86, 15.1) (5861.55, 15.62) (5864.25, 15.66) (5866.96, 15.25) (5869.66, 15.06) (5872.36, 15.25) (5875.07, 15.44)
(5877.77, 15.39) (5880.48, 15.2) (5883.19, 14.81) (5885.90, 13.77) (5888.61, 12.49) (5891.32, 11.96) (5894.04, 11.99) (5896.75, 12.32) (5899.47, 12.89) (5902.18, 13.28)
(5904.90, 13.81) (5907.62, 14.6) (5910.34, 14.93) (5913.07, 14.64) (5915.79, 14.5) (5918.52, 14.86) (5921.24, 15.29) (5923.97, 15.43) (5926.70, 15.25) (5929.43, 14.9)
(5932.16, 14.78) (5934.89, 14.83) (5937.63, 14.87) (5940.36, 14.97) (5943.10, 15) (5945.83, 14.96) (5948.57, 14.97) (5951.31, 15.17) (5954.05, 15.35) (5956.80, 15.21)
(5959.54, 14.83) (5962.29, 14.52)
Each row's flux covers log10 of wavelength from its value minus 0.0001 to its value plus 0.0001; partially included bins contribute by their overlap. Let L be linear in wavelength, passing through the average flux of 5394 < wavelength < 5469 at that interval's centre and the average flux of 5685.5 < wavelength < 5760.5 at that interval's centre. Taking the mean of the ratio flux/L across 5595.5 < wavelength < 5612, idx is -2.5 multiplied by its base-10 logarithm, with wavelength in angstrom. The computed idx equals 0.02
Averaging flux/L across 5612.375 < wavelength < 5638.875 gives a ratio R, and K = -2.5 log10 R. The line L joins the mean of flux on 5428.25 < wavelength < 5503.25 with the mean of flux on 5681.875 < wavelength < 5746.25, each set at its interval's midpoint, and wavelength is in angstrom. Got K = 0.04 mag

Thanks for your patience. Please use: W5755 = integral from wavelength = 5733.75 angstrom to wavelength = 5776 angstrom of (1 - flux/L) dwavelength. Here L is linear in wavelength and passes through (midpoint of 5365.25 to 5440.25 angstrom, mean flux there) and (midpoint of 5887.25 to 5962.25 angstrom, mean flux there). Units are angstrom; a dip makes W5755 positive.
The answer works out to -3.00 angstrom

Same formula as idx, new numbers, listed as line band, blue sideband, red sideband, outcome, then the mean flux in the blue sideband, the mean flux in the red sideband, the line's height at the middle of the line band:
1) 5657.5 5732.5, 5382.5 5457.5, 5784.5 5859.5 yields 0.006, 14.6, 15.4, 15.1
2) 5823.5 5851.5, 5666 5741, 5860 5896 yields -0.098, 15.2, 14.4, 14.6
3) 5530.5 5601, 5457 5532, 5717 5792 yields 0.015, 14.9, 15.4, 15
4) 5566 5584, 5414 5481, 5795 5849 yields 0.004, 14.8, 15.6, 15.1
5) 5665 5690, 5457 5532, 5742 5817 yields 0.021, 14.9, 15.1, 15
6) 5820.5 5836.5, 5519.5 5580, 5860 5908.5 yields -0.134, 15.1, 14.2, 14.3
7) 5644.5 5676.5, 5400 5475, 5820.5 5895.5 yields 0.007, 14.7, 15.1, 15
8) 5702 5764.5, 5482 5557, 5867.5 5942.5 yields -0.060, 15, 14.4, 14.7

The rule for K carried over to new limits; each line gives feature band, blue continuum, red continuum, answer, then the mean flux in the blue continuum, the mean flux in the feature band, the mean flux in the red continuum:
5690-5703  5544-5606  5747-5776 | 0.019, 14.8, 15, 15.5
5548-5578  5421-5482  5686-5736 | -0.012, 14.8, 15.2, 15.4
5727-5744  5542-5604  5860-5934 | -0.087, 14.8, 15.8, 14.4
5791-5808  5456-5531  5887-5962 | 0.020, 14.9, 14.3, 14.4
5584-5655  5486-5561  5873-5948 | 0.012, 15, 14.7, 14.4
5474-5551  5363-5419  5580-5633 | -0.037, 14.3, 14.9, 14.5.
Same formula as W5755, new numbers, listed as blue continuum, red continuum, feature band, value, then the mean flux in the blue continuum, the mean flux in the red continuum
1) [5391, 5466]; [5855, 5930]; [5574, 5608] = 0.4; 14.7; 14.4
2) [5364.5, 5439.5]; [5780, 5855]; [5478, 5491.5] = -0.1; 14.6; 15.4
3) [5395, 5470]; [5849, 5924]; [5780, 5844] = -3.9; 14.7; 14.4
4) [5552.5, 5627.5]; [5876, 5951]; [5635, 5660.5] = -0.5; 14.8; 14.3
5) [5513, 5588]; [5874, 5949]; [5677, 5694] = 0.1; 15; 14.4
